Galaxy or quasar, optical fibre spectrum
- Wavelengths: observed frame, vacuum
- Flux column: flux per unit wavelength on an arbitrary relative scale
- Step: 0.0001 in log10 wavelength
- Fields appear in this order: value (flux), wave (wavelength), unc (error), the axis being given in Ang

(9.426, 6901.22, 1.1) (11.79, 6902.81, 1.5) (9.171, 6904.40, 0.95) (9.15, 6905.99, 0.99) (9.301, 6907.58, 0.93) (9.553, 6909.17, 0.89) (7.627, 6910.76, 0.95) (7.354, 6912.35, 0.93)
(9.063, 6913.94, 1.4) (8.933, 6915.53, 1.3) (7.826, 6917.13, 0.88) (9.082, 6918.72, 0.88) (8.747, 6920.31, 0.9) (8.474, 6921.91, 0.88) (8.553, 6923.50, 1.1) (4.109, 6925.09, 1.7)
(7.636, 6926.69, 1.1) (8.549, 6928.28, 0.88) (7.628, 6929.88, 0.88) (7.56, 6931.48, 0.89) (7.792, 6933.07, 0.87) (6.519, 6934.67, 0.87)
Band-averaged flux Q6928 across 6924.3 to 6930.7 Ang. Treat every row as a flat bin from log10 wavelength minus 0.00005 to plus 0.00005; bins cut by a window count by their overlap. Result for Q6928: 6.98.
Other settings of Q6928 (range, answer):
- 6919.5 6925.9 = 7.47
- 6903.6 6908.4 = 9.21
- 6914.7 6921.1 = 8.65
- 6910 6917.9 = 8.16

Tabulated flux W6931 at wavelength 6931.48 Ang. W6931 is 7.56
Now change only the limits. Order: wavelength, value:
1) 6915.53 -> 8.933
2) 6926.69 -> 7.636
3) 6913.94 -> 9.063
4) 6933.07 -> 7.792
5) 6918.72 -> 9.082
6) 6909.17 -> 9.553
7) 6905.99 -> 9.15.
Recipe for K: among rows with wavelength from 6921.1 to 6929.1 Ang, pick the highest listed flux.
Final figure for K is 8.553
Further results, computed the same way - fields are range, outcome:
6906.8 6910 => 9.553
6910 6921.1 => 9.082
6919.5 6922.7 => 8.747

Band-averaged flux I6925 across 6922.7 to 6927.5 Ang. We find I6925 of 6.79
